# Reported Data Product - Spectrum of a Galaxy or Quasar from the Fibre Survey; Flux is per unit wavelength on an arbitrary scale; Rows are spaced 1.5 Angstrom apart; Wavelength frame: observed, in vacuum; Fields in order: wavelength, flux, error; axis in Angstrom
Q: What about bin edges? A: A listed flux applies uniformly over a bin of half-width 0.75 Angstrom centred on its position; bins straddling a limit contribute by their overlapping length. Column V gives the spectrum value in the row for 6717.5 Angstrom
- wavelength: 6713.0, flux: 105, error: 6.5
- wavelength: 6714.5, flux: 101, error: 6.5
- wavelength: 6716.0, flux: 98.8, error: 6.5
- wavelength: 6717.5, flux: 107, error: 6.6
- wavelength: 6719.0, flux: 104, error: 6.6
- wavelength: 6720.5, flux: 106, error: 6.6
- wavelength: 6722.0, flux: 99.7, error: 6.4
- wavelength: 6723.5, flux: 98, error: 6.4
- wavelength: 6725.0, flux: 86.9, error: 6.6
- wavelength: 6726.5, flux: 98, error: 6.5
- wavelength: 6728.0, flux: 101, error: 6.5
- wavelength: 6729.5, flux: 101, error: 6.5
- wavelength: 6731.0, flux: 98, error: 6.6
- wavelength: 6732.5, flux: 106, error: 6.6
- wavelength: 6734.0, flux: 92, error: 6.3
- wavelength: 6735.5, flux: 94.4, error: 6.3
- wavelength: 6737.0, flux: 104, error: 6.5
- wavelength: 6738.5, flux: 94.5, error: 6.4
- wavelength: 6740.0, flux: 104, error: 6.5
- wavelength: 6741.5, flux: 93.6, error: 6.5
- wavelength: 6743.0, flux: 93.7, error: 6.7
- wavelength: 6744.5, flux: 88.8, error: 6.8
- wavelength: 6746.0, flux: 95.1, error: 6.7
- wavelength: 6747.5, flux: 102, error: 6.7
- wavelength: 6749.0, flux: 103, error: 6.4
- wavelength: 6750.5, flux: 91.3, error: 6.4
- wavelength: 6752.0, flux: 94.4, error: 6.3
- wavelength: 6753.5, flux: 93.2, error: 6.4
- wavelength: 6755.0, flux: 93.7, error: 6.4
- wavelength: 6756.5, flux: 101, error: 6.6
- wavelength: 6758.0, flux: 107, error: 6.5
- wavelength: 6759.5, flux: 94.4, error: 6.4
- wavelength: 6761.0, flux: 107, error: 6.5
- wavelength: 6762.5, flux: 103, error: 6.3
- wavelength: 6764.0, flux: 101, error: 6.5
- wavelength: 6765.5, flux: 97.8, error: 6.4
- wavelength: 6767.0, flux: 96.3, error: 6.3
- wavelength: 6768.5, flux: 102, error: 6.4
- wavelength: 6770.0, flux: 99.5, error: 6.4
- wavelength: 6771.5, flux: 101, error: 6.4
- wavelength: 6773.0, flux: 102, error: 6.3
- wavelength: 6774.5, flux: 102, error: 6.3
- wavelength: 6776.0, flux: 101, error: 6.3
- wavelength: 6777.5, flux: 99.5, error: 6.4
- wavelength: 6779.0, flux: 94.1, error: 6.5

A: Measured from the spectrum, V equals 107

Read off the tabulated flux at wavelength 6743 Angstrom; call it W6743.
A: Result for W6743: 93.7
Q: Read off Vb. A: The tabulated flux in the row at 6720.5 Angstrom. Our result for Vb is 106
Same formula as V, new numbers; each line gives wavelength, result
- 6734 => 92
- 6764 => 101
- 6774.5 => 102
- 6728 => 101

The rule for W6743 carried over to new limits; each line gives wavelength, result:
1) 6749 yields 103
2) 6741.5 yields 93.6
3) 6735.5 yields 94.4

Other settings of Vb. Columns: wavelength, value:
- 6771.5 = 101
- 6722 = 99.7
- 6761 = 107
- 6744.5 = 88.8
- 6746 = 95.1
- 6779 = 94.1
